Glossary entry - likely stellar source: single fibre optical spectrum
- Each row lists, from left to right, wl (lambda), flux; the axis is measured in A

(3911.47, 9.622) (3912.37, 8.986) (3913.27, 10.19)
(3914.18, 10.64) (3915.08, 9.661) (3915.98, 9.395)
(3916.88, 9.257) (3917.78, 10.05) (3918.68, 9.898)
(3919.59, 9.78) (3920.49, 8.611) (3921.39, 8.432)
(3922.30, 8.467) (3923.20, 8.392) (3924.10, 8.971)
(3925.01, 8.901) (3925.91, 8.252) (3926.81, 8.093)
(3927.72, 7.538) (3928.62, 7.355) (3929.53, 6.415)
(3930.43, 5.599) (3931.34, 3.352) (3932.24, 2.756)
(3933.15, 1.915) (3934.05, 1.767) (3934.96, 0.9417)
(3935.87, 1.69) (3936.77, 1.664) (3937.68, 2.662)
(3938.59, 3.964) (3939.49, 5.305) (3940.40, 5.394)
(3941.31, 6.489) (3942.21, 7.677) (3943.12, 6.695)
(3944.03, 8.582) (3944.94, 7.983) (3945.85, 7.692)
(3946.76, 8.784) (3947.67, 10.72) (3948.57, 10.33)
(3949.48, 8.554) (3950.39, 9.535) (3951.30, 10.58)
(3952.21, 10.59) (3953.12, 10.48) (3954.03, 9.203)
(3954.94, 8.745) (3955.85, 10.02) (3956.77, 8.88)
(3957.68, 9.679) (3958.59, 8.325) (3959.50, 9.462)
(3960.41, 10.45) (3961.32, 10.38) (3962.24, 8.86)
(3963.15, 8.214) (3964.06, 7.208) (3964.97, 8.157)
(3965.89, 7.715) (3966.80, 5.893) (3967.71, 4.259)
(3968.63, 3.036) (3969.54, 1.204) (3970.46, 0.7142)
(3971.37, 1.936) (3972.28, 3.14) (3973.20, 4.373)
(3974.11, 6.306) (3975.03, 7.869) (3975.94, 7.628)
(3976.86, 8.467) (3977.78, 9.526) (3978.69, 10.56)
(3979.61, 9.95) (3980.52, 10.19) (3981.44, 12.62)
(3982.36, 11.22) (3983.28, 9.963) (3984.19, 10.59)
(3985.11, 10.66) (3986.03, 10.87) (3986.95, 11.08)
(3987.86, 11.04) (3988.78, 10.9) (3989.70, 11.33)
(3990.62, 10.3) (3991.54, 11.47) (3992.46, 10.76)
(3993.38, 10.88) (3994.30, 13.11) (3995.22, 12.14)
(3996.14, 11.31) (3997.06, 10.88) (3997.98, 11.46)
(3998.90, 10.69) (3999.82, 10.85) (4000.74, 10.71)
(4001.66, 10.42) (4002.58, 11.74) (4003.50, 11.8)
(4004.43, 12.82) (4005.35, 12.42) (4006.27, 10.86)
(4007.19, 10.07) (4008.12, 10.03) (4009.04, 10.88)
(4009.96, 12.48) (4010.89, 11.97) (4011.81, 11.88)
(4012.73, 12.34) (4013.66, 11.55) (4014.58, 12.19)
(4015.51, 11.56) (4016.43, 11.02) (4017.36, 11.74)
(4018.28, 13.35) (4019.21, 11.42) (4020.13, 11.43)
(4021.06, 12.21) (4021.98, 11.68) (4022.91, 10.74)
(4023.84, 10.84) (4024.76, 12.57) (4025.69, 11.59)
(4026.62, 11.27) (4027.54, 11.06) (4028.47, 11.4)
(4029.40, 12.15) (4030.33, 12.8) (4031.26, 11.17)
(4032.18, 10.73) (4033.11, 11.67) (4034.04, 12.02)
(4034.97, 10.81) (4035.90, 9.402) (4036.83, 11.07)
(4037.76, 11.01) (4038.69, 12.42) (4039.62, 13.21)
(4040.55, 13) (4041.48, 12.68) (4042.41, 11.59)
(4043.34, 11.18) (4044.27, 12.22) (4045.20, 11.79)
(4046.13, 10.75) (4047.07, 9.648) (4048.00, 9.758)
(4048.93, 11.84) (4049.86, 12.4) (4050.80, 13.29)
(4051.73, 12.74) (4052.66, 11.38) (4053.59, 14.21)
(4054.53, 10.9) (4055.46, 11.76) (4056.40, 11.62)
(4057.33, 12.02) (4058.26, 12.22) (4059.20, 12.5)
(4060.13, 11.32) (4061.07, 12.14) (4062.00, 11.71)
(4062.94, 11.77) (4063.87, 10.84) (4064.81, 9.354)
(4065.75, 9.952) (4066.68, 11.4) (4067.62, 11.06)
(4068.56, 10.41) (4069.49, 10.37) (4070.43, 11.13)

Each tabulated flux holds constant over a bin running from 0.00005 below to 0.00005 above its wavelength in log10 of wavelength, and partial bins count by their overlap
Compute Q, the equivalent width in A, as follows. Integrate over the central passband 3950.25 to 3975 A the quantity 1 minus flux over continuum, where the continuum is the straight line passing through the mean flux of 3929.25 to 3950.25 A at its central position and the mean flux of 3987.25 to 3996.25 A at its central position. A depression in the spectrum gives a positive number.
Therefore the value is 1.55 A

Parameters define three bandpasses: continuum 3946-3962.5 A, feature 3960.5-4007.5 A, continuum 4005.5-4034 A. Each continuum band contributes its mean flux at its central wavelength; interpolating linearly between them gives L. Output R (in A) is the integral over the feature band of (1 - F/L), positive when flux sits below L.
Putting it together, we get 5.9 A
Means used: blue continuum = 9.62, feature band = 9.24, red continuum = 11.6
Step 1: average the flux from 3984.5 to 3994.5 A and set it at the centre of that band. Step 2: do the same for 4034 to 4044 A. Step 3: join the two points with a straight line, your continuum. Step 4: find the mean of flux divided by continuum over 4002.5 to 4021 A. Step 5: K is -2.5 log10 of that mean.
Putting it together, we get -0.03 mag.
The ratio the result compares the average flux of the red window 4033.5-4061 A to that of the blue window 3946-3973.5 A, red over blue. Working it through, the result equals 1.5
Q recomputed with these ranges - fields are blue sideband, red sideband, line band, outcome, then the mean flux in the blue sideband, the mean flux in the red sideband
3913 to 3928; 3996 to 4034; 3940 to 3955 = 1.65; 9.09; 11.5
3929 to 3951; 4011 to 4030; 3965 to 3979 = 4.51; 5.73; 11.7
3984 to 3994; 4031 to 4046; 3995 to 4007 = -0.27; 10.9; 11.6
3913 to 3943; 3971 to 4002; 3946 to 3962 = -3.12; 6.62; 9.88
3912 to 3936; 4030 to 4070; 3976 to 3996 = -2.97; 7.3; 11.5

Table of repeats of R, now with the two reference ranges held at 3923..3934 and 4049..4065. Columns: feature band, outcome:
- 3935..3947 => 2.4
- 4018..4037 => -1.5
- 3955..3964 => -1.9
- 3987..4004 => -3.7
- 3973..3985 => -1.1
